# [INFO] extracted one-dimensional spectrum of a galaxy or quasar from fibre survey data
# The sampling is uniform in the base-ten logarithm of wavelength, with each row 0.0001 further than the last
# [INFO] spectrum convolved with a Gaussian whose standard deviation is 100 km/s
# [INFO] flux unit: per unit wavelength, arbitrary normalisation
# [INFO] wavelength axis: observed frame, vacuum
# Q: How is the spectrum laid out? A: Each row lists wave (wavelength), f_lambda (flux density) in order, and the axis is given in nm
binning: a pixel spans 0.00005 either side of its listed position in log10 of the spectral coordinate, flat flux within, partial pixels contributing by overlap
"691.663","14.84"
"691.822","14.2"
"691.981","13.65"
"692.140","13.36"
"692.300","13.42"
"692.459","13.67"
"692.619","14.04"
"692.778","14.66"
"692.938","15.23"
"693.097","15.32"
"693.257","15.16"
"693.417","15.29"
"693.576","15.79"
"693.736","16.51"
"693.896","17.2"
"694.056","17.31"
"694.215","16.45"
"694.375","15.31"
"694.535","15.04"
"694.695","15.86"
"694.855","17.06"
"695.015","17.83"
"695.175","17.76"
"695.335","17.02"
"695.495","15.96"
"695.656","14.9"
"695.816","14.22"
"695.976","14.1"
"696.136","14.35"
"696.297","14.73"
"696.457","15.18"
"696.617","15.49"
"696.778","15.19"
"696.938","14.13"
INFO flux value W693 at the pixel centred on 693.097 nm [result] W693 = 15.32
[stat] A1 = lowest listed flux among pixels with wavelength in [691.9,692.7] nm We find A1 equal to 13.36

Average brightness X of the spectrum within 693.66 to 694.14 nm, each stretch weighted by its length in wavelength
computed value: 17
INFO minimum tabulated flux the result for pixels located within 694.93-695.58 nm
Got 15.96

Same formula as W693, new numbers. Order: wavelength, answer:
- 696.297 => 14.73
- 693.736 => 16.51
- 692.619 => 14.04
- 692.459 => 13.67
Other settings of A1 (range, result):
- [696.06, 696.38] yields 14.35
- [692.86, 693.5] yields 15.16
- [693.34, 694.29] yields 15.29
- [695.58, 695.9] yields 14.22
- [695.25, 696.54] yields 14.1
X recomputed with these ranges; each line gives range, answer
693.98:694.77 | 16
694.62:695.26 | 17.1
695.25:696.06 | 15.3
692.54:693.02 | 14.7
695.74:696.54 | 14.5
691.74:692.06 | 14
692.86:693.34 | 15.2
